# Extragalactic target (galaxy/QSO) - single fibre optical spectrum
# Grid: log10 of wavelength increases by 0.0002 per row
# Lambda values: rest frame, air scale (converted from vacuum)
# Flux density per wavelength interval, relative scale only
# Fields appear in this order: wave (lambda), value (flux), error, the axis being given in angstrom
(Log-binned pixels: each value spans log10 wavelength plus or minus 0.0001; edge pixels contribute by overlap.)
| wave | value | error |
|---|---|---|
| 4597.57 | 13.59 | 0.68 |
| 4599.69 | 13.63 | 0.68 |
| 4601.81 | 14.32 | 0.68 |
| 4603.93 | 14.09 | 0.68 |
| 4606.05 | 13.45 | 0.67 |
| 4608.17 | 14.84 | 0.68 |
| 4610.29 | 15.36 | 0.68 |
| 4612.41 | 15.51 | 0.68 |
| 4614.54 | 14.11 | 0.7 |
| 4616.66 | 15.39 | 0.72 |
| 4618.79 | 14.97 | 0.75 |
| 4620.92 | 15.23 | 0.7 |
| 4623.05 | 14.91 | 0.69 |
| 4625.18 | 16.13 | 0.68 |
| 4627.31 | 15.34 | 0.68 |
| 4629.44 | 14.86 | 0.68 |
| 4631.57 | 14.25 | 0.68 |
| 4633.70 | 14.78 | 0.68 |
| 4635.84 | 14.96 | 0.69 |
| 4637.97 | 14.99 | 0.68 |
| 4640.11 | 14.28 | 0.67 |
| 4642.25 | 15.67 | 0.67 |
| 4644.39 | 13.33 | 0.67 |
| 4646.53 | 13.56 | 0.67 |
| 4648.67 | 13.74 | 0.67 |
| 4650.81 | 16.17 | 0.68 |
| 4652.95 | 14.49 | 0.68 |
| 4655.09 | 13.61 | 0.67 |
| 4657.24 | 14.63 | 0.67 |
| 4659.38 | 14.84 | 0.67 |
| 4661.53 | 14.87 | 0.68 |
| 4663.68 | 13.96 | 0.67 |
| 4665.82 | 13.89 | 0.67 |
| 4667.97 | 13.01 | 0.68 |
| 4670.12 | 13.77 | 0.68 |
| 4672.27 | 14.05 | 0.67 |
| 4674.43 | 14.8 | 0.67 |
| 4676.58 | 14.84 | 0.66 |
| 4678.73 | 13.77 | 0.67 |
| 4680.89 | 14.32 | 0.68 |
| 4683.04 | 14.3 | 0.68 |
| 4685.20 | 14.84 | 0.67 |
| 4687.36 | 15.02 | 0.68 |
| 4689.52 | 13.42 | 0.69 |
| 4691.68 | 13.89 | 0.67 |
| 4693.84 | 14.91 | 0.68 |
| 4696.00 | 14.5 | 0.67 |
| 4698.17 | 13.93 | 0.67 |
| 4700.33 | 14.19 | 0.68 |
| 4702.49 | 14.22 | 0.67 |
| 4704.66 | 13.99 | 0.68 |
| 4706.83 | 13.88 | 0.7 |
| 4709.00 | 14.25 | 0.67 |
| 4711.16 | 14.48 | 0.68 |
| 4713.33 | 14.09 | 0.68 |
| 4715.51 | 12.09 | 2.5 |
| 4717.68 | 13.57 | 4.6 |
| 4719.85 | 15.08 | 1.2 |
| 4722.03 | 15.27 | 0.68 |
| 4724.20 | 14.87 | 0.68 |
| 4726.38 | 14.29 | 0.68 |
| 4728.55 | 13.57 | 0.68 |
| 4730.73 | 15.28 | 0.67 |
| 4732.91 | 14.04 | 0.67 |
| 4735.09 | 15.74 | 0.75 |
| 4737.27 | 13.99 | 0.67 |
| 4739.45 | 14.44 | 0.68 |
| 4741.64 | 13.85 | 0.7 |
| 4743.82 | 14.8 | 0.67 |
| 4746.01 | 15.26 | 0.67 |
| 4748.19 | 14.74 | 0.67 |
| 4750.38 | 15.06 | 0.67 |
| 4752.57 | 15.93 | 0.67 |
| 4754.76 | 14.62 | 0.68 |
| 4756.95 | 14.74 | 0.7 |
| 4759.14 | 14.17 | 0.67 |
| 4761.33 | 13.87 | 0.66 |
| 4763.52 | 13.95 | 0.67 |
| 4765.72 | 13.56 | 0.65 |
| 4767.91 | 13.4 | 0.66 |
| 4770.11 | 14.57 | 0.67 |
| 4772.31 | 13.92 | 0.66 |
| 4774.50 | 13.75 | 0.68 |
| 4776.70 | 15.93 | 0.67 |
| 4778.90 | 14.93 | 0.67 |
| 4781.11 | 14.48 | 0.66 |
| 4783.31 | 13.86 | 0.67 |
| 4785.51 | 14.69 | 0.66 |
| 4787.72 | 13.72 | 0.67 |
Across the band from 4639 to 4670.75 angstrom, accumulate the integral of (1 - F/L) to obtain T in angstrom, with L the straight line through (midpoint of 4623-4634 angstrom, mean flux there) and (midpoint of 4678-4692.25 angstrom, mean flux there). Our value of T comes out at 0.9 angstrom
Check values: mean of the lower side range 15.1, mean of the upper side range 14.2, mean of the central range 14.3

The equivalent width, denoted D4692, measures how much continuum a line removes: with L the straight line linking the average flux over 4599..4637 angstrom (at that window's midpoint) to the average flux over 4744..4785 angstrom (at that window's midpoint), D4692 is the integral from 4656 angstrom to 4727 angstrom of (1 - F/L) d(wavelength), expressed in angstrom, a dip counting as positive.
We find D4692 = 2.0 angstrom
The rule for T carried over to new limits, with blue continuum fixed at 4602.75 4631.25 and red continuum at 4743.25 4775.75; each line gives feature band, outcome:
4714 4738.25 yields 0.3 angstrom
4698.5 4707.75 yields 0.4 angstrom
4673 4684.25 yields 0.2 angstrom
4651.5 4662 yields 0.2 angstrom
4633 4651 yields 0.4 angstrom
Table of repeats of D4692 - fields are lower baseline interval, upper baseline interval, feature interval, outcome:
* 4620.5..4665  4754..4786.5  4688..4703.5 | 0.37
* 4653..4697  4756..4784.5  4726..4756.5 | -0.96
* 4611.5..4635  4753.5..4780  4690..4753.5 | 0.52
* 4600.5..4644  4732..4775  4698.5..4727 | 0.77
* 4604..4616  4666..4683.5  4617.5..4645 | -0.89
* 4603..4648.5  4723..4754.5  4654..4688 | 1.05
